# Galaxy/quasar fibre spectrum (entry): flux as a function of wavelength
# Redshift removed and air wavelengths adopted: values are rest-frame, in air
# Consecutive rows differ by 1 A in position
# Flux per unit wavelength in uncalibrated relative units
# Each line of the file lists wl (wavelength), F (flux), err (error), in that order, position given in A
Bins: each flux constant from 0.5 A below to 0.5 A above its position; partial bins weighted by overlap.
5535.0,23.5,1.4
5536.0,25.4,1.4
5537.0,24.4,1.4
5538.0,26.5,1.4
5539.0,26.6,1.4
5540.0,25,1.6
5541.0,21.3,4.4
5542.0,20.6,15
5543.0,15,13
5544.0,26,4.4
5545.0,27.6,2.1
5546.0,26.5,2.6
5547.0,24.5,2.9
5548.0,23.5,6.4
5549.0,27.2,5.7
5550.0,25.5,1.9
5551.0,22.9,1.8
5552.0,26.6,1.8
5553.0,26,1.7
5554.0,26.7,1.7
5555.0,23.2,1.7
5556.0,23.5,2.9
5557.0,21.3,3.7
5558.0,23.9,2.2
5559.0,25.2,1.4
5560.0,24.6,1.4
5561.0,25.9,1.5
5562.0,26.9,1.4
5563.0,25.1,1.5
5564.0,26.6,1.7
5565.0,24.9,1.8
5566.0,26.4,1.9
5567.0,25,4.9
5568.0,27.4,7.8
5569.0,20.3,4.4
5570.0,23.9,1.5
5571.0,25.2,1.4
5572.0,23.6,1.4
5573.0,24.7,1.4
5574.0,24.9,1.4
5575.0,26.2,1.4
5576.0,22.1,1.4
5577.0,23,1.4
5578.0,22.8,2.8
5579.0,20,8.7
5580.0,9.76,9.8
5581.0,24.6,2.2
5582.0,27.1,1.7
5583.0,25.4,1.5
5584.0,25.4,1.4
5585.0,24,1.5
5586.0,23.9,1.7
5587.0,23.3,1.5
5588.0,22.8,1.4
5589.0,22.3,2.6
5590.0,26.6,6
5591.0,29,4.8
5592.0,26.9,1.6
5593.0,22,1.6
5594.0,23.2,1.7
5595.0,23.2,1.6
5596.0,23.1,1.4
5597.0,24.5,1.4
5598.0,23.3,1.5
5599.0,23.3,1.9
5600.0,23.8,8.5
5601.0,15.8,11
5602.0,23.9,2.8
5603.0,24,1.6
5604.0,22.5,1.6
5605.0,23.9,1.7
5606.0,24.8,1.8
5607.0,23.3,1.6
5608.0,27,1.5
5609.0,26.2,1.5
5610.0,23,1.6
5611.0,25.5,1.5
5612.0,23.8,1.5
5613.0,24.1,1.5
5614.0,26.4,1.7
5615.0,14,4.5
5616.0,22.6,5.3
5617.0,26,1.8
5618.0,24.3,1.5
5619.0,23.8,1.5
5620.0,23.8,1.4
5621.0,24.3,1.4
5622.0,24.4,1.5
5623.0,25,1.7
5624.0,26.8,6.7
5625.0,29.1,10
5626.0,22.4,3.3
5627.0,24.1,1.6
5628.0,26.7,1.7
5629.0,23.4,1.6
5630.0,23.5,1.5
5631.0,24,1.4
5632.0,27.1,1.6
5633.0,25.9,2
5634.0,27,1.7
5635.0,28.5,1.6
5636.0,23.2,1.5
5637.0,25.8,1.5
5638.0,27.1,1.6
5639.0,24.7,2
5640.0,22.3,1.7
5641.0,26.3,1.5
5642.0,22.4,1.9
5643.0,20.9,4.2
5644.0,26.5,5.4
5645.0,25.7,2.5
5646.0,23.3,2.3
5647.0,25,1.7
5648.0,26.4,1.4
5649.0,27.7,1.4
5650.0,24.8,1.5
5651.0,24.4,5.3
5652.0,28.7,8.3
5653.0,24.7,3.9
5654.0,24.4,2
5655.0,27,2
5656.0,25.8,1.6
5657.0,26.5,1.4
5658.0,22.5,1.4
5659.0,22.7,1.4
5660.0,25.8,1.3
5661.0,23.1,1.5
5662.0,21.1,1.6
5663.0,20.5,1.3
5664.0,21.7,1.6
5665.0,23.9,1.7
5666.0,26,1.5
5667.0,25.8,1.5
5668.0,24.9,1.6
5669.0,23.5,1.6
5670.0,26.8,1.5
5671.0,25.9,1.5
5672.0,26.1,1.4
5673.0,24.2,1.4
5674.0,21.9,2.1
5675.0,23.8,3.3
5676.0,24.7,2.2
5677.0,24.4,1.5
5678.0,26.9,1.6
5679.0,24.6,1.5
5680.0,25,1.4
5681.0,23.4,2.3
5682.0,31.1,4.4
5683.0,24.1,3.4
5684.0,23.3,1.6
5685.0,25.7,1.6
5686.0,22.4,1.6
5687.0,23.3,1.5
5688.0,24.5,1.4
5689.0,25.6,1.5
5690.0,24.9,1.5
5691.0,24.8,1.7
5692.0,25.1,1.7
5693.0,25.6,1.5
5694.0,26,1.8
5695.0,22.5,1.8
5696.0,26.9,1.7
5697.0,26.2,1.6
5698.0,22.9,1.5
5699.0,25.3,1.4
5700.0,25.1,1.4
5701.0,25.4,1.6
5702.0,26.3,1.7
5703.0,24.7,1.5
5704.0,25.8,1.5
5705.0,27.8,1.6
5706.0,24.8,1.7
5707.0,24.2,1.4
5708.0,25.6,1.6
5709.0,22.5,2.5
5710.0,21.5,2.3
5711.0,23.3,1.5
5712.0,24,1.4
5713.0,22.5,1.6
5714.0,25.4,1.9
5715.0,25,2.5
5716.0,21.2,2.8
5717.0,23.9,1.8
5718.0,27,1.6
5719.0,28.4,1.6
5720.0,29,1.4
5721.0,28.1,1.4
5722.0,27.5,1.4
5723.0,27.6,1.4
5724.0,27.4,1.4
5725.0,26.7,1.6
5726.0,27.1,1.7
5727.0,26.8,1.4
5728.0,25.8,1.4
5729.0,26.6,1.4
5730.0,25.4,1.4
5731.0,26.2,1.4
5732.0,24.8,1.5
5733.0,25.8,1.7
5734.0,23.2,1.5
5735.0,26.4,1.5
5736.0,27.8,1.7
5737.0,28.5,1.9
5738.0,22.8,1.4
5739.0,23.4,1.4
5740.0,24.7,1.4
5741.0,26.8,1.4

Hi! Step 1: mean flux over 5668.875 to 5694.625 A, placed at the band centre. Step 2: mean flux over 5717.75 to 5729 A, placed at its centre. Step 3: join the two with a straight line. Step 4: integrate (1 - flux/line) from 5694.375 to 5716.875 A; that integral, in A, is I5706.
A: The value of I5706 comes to 1.6 A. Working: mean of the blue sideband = 24.9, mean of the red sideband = 27.4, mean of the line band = 24.5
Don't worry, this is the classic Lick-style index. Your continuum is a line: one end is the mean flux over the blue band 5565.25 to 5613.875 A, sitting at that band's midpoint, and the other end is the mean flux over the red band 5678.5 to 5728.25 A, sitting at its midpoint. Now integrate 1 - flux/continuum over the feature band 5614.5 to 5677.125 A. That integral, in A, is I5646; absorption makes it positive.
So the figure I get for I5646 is -0.2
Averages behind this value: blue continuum 23.8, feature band 24.6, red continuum 25.3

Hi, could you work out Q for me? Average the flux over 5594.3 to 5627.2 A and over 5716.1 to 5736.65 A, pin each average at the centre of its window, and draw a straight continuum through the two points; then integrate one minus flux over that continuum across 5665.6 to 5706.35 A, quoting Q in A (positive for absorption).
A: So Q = 0.8 A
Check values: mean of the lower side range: 23.8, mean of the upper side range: 26.5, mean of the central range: 25.1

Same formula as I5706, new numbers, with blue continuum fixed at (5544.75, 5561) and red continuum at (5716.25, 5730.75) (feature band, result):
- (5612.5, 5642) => 1.2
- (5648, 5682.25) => 1.8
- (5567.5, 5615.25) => 3.3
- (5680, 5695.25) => 0.9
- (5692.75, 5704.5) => 0.6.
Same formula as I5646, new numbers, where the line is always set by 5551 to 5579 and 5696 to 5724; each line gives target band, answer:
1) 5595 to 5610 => 0.8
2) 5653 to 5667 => 0.6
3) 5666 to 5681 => 0.1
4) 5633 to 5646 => 0.0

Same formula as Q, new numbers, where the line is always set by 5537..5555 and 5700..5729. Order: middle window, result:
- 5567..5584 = 1.0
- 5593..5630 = 1.6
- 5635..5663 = 0.4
